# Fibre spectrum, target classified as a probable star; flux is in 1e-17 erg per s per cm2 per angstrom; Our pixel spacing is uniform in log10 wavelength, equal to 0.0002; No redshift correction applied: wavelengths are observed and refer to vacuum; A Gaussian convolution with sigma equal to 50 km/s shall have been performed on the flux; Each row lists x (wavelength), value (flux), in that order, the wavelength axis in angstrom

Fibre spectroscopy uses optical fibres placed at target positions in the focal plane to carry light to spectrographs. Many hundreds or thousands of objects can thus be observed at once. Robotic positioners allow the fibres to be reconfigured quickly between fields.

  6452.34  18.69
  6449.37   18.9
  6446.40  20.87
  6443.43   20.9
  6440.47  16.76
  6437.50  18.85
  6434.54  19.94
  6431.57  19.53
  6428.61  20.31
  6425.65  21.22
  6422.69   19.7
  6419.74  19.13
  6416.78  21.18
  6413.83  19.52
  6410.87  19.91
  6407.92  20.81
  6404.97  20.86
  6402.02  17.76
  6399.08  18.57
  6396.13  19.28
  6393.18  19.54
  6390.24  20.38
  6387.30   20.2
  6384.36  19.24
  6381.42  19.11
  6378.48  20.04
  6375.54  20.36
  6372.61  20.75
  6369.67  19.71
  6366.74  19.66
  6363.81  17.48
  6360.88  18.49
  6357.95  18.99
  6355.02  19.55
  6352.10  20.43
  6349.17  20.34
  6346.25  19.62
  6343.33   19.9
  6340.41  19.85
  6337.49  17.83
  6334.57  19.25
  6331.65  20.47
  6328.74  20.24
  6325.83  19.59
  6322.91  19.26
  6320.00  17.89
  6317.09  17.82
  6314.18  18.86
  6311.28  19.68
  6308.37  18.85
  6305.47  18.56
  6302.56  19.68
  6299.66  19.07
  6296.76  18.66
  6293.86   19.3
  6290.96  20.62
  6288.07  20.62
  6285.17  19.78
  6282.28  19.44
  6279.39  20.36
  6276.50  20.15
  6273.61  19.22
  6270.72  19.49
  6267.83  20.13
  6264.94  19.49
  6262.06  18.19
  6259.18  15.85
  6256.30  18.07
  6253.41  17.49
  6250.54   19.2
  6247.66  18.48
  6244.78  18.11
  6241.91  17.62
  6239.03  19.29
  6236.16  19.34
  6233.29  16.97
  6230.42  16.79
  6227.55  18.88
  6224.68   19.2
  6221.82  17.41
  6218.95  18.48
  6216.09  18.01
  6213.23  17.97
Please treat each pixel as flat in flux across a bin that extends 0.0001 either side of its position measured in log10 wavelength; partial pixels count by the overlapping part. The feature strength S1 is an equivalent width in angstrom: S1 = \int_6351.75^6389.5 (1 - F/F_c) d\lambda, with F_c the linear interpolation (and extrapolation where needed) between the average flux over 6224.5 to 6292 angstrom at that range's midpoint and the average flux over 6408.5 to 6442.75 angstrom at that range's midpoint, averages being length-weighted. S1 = -0.2 angstrom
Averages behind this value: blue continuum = 18.9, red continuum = 19.7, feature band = 19.5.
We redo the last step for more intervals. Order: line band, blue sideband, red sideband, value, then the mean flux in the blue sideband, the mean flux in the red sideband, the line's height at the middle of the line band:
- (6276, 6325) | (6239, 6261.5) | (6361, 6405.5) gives -2.1 angstrom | 17.9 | 19.5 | 18.5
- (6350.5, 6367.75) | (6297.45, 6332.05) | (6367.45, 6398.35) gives 0.4 angstrom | 19.1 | 19.8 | 19.6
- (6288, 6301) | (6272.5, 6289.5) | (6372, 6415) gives 0.2 angstrom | 19.9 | 19.7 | 19.9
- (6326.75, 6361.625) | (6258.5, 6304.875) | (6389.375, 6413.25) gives -0.1 angstrom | 19.4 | 19.6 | 19.5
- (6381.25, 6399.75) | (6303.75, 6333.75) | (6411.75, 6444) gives 0.0 angstrom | 19.1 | 19.7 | 19.5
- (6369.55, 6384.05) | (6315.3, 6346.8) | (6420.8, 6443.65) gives -0.4 angstrom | 19.2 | 19.6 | 19.4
